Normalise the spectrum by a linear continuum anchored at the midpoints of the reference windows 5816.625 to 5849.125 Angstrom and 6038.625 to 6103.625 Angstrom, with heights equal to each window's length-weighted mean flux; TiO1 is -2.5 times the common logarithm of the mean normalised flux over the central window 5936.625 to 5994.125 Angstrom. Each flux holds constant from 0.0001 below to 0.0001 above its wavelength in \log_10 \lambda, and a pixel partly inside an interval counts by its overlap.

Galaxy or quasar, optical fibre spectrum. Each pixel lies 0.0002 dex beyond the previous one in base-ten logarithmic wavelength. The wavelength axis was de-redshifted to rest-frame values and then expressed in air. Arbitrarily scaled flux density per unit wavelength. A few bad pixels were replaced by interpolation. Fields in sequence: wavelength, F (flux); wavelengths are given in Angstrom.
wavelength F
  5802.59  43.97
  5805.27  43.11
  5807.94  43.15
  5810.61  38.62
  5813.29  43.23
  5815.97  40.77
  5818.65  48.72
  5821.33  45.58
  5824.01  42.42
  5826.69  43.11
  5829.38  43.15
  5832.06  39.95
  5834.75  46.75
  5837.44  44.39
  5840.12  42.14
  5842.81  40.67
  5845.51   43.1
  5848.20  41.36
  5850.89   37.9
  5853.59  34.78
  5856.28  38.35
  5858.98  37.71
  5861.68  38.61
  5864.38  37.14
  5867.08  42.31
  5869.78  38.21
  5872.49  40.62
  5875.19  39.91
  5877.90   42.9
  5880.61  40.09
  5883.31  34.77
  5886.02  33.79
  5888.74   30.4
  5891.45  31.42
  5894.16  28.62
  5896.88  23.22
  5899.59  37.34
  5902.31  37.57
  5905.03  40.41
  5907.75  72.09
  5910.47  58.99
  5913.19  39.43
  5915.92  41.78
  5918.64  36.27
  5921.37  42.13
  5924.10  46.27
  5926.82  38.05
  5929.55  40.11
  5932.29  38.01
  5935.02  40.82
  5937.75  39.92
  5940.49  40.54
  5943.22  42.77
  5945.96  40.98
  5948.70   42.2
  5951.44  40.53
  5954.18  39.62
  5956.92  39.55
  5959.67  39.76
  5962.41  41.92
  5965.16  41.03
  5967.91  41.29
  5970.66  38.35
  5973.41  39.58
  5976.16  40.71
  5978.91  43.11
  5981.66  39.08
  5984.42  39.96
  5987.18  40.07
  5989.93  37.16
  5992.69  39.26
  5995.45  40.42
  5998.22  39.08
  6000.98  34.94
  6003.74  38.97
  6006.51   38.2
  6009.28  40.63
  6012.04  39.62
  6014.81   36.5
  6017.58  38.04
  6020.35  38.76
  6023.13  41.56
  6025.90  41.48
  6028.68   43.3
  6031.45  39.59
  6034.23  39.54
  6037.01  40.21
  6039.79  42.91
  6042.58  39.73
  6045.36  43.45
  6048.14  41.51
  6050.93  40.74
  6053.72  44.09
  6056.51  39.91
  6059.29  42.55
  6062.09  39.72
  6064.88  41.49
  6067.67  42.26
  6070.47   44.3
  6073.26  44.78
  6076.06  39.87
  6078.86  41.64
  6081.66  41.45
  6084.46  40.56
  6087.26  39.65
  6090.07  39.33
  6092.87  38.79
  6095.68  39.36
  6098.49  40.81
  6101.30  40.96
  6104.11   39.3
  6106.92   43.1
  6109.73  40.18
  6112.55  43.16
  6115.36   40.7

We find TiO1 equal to 0.049 mag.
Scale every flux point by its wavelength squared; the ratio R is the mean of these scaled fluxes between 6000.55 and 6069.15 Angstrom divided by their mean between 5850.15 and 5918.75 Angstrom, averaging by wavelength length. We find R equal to 1.09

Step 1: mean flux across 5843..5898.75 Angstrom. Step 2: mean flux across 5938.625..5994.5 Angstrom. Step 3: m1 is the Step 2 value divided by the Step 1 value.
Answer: 1.1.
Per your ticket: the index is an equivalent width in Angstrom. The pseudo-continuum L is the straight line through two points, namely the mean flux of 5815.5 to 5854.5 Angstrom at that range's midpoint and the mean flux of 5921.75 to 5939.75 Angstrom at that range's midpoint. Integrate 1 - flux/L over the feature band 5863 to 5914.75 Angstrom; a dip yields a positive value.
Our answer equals 2.4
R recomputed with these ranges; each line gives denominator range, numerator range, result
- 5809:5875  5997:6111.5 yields 1.06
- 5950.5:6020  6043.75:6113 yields 1.08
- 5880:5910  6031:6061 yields 1.15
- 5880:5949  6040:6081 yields 1.10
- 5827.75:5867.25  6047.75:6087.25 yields 1.11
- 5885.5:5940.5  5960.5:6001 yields 1.02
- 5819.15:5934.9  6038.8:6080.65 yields 1.10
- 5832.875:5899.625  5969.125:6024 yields 1.08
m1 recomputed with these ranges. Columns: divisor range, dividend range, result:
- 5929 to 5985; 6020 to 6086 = 1.03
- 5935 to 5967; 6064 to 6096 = 1.01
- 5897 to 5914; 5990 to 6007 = 0.83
